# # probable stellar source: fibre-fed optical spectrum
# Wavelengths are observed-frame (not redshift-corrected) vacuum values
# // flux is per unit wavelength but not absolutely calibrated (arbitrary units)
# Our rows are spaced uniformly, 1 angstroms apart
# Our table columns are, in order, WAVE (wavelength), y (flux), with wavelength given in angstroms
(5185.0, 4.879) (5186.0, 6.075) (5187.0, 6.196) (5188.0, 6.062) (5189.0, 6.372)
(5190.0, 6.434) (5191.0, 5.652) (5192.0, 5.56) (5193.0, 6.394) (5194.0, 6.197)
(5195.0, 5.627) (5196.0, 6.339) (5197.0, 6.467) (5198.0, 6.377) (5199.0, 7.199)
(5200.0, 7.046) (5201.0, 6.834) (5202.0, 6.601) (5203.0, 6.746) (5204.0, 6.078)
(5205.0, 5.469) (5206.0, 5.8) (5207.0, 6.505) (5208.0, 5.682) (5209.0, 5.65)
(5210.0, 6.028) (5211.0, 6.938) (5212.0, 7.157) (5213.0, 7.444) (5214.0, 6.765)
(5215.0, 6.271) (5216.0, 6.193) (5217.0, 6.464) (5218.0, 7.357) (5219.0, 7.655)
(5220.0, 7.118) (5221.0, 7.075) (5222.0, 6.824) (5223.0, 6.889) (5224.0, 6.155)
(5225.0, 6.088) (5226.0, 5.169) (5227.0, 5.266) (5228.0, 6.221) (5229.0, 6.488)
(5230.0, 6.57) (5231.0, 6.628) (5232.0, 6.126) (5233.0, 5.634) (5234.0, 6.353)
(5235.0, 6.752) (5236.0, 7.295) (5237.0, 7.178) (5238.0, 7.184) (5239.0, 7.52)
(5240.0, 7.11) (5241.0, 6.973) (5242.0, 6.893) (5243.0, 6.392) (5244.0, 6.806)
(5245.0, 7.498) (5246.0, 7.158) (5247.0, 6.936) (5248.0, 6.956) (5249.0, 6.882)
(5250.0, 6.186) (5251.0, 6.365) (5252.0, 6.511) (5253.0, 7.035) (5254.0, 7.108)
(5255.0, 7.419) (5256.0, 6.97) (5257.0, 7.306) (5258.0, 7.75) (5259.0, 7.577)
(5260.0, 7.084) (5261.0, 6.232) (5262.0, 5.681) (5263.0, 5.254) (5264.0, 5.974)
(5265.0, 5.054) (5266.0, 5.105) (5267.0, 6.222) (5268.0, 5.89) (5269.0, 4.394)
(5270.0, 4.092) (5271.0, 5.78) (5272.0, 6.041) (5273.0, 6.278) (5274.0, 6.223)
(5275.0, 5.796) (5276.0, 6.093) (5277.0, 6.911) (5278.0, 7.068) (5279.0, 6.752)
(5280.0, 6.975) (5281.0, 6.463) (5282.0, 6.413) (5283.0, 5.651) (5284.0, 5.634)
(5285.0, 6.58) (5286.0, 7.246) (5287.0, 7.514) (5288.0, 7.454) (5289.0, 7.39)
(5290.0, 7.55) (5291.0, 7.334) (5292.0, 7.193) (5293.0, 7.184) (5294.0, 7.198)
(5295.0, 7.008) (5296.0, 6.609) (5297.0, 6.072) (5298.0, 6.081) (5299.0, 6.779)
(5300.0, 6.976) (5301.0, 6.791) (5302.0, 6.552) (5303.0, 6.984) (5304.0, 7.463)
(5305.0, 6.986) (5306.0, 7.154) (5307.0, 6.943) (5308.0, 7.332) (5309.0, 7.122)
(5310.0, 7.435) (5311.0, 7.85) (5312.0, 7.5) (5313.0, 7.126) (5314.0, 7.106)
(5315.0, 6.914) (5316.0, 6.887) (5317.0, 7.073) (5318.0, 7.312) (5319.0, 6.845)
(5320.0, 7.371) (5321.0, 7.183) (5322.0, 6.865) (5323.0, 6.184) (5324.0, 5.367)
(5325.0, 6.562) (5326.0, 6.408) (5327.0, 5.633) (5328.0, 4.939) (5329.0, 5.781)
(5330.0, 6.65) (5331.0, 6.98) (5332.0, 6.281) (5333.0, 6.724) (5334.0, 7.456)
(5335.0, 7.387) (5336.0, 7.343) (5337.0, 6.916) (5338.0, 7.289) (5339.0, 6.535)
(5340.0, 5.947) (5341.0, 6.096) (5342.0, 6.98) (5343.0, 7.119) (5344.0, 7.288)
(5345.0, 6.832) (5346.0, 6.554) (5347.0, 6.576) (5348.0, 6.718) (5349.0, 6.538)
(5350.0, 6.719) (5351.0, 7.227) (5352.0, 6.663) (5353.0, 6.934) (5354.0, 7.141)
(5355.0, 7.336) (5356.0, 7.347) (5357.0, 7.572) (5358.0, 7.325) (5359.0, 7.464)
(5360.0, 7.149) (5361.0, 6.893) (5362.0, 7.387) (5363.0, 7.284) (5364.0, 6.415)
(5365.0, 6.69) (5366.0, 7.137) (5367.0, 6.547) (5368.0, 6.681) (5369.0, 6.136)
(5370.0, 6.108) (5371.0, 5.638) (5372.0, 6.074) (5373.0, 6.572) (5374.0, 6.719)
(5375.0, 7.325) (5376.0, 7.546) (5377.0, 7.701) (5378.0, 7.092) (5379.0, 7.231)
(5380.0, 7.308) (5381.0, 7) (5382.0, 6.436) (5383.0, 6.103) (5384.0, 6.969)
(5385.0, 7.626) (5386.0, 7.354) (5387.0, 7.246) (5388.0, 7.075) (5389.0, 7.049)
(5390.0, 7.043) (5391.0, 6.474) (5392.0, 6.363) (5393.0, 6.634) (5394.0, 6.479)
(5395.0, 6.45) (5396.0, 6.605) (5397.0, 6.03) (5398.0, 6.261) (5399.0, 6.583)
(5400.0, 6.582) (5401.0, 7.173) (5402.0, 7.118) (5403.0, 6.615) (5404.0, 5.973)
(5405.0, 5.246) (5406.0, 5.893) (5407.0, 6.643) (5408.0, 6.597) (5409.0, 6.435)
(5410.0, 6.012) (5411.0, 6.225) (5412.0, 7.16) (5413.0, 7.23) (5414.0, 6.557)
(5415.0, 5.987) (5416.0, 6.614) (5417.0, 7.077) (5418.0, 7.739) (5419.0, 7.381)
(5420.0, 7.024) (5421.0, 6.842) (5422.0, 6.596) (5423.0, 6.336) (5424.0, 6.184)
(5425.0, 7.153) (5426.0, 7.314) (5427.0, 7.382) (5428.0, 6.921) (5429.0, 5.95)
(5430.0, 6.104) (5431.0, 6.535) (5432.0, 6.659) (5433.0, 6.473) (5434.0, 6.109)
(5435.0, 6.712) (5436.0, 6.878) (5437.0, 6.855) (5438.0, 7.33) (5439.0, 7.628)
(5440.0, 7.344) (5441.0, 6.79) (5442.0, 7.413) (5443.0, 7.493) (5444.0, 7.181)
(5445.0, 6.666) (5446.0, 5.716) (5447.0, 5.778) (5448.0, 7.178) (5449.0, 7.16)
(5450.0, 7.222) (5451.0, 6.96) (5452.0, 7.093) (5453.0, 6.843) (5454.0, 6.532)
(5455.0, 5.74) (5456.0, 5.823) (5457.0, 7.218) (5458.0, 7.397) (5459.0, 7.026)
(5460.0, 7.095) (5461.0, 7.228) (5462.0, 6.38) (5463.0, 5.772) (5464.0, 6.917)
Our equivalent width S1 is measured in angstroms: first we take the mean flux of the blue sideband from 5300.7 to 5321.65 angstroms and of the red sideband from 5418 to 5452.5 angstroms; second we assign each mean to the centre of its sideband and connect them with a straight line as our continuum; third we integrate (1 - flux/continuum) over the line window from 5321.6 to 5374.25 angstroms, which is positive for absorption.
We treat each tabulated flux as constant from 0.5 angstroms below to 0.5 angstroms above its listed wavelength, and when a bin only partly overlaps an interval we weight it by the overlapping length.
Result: 2.6 angstroms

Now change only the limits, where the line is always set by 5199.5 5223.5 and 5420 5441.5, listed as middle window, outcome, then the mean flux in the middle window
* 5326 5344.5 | 0.2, 6.62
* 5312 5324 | -0.5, 6.94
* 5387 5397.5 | 0.1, 6.65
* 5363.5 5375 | 0.4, 6.47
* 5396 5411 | 0.8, 6.37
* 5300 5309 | -0.5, 7.03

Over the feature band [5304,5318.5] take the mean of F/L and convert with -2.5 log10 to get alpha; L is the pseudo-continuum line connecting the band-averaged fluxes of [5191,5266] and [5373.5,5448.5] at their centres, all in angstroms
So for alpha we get -0.09 mag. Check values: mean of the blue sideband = 6.56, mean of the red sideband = 6.77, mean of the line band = 7.2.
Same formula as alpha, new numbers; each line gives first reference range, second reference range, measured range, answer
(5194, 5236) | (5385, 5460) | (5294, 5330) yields -0.03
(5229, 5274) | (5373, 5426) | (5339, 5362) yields -0.04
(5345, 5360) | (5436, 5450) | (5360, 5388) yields 0.02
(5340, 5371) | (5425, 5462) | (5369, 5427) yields 0.02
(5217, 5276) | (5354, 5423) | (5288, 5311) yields -0.07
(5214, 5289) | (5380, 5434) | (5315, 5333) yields 0.01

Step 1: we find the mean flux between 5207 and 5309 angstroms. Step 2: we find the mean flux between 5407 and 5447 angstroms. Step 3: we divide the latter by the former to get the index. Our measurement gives 1.02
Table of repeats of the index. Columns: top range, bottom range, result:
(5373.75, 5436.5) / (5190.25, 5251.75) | 1.03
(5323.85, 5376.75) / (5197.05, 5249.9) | 1.02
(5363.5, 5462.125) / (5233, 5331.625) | 1.01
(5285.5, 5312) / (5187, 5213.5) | 1.12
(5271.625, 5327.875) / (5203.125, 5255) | 1.03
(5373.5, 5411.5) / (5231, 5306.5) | 1.01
